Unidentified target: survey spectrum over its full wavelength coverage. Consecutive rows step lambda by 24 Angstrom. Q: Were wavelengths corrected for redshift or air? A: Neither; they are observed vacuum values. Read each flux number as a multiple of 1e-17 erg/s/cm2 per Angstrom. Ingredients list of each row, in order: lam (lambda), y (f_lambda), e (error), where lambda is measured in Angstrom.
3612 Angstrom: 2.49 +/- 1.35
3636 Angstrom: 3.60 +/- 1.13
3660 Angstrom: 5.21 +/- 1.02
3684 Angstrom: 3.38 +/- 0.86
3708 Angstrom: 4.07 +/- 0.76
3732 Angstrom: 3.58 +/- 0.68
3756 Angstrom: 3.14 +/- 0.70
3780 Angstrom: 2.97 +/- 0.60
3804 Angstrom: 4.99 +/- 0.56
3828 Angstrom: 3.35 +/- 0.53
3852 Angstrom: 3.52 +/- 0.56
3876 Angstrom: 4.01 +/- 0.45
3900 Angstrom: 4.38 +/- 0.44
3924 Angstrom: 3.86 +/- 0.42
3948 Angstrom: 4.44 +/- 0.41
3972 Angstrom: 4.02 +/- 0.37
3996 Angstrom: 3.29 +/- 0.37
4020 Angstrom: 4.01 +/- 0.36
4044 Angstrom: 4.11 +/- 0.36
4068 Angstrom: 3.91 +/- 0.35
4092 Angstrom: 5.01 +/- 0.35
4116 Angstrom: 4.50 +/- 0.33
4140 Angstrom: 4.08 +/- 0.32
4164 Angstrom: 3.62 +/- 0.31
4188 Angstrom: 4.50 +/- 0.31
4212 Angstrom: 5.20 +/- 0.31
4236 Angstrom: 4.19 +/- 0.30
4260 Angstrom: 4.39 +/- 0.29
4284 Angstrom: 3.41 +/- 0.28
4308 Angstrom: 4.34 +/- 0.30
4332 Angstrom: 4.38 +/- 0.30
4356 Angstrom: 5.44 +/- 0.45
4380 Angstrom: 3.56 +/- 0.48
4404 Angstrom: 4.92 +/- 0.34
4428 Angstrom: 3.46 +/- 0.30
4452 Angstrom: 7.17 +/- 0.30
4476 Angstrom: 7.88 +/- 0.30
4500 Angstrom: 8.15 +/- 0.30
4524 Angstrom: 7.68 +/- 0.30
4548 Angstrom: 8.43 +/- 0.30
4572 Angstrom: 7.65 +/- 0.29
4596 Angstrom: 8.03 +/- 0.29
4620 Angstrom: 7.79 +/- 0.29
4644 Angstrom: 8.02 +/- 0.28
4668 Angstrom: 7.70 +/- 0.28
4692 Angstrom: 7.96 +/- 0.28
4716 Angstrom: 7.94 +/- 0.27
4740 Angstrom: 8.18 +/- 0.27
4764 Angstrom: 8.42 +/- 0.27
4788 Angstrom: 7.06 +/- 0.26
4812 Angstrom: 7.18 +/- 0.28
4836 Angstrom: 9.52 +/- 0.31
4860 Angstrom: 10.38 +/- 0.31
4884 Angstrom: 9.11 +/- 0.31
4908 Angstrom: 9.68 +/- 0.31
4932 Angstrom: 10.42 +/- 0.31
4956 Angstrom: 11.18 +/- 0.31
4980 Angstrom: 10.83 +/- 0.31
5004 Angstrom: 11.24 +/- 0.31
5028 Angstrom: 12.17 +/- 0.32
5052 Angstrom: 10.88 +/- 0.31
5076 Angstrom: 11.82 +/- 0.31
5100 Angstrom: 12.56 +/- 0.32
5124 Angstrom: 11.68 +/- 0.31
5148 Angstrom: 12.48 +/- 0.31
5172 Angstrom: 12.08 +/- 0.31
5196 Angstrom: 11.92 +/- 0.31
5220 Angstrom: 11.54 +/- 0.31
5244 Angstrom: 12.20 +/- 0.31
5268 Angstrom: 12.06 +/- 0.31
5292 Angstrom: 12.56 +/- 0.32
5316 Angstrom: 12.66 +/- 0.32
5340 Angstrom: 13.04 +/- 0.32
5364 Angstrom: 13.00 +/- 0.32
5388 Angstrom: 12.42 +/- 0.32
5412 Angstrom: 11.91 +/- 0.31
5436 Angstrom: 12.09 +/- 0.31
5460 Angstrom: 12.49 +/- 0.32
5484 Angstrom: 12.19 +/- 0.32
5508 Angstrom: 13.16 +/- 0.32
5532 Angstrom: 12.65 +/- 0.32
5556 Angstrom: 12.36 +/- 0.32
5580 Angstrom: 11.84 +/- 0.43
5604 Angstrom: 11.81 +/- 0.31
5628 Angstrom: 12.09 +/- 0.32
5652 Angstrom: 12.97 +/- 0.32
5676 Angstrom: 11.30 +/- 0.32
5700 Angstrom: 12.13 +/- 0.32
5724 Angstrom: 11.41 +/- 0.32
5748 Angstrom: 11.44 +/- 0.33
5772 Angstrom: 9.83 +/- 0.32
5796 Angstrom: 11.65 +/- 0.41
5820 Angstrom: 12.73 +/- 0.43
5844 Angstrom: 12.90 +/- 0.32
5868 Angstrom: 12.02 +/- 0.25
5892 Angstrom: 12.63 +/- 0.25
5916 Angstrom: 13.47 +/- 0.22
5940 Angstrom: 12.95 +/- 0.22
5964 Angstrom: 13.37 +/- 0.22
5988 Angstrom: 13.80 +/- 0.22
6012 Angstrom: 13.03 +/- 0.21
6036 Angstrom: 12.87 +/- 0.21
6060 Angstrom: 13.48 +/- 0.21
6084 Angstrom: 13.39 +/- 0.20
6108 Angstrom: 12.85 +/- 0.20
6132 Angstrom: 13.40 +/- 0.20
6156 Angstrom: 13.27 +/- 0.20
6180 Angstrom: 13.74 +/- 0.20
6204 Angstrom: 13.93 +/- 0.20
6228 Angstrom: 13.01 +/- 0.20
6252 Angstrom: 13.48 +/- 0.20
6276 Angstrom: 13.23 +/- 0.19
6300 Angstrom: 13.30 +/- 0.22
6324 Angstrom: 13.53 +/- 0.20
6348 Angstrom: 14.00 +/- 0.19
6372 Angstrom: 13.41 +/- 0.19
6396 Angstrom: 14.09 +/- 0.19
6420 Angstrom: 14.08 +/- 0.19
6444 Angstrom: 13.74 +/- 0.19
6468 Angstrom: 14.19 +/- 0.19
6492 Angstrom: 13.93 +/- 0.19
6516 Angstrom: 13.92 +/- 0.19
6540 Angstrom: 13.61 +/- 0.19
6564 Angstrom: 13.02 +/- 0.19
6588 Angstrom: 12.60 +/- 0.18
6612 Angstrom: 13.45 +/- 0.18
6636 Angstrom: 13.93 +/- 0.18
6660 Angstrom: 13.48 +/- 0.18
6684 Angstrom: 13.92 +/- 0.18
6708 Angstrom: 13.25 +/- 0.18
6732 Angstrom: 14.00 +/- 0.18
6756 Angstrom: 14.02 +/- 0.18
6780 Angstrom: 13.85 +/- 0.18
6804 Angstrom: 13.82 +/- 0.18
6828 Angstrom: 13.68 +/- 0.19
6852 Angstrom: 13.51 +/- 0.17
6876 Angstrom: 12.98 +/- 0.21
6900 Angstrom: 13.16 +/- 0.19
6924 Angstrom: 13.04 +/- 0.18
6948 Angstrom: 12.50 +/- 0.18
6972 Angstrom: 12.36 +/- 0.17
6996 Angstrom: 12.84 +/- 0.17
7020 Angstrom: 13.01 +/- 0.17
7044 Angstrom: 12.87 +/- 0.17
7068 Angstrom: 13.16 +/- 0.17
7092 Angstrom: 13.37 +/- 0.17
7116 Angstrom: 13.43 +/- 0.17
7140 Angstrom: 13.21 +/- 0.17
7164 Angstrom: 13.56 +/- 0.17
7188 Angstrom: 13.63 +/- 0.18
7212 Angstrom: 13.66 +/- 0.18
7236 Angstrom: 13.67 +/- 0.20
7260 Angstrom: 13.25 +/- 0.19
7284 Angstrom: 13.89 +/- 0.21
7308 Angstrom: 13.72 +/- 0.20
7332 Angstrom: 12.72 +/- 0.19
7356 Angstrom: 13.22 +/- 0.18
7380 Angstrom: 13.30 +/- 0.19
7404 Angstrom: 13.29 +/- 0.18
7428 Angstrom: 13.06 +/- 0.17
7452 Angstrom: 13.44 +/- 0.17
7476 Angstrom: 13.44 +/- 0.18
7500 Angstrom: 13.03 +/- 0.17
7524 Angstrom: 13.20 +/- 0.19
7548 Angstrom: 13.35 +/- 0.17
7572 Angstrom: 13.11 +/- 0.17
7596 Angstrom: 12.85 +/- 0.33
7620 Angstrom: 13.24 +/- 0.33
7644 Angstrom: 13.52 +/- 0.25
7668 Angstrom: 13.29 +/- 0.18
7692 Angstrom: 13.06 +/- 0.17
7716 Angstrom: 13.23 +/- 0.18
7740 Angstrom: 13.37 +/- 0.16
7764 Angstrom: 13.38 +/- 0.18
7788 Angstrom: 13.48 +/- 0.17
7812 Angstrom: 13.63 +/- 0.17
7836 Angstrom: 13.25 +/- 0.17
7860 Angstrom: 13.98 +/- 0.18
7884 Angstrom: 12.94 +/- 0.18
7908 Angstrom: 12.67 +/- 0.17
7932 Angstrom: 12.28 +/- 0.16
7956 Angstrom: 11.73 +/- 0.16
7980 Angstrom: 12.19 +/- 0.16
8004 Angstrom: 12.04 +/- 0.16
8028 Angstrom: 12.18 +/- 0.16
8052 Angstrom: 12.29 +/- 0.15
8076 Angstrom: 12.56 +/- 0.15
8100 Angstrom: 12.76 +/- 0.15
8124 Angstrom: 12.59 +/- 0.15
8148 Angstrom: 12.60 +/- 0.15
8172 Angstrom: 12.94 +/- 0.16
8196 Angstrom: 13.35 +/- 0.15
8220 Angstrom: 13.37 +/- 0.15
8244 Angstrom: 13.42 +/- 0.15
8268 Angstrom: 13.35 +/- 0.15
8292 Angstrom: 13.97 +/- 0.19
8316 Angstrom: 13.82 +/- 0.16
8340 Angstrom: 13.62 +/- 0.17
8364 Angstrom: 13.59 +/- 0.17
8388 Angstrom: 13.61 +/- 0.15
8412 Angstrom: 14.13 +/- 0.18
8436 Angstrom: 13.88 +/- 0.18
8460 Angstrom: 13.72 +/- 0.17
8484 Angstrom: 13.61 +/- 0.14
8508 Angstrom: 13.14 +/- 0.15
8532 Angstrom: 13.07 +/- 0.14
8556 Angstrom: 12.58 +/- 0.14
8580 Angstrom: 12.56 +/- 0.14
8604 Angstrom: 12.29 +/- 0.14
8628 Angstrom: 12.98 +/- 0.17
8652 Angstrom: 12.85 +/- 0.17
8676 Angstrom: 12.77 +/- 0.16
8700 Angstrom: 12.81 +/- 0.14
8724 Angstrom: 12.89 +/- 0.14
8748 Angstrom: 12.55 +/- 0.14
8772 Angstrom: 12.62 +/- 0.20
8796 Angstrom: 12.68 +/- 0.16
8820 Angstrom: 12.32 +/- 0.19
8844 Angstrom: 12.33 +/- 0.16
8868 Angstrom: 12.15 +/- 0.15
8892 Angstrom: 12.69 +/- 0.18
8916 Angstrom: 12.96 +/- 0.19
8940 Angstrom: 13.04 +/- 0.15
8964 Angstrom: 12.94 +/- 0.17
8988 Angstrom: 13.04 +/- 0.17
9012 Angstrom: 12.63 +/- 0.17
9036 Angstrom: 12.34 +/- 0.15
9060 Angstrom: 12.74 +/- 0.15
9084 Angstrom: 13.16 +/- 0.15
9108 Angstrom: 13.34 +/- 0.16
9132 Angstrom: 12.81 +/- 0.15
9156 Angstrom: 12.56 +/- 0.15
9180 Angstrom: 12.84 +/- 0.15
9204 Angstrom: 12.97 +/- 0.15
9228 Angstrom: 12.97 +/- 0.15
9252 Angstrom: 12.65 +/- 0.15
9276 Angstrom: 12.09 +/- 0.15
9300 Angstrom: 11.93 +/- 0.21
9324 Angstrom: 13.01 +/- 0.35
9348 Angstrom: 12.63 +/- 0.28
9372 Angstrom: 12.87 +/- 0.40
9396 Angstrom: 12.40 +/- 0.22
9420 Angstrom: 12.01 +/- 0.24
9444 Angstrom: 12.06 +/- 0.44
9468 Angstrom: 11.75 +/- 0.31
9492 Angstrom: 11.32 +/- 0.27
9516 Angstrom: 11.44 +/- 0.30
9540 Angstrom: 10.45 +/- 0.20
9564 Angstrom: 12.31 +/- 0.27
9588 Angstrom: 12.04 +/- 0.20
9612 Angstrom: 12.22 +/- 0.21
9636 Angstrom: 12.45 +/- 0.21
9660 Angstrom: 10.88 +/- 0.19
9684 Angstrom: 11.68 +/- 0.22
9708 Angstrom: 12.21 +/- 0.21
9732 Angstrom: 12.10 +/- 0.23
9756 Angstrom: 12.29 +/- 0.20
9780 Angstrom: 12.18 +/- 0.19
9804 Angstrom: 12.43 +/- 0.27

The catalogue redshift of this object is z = 0.116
